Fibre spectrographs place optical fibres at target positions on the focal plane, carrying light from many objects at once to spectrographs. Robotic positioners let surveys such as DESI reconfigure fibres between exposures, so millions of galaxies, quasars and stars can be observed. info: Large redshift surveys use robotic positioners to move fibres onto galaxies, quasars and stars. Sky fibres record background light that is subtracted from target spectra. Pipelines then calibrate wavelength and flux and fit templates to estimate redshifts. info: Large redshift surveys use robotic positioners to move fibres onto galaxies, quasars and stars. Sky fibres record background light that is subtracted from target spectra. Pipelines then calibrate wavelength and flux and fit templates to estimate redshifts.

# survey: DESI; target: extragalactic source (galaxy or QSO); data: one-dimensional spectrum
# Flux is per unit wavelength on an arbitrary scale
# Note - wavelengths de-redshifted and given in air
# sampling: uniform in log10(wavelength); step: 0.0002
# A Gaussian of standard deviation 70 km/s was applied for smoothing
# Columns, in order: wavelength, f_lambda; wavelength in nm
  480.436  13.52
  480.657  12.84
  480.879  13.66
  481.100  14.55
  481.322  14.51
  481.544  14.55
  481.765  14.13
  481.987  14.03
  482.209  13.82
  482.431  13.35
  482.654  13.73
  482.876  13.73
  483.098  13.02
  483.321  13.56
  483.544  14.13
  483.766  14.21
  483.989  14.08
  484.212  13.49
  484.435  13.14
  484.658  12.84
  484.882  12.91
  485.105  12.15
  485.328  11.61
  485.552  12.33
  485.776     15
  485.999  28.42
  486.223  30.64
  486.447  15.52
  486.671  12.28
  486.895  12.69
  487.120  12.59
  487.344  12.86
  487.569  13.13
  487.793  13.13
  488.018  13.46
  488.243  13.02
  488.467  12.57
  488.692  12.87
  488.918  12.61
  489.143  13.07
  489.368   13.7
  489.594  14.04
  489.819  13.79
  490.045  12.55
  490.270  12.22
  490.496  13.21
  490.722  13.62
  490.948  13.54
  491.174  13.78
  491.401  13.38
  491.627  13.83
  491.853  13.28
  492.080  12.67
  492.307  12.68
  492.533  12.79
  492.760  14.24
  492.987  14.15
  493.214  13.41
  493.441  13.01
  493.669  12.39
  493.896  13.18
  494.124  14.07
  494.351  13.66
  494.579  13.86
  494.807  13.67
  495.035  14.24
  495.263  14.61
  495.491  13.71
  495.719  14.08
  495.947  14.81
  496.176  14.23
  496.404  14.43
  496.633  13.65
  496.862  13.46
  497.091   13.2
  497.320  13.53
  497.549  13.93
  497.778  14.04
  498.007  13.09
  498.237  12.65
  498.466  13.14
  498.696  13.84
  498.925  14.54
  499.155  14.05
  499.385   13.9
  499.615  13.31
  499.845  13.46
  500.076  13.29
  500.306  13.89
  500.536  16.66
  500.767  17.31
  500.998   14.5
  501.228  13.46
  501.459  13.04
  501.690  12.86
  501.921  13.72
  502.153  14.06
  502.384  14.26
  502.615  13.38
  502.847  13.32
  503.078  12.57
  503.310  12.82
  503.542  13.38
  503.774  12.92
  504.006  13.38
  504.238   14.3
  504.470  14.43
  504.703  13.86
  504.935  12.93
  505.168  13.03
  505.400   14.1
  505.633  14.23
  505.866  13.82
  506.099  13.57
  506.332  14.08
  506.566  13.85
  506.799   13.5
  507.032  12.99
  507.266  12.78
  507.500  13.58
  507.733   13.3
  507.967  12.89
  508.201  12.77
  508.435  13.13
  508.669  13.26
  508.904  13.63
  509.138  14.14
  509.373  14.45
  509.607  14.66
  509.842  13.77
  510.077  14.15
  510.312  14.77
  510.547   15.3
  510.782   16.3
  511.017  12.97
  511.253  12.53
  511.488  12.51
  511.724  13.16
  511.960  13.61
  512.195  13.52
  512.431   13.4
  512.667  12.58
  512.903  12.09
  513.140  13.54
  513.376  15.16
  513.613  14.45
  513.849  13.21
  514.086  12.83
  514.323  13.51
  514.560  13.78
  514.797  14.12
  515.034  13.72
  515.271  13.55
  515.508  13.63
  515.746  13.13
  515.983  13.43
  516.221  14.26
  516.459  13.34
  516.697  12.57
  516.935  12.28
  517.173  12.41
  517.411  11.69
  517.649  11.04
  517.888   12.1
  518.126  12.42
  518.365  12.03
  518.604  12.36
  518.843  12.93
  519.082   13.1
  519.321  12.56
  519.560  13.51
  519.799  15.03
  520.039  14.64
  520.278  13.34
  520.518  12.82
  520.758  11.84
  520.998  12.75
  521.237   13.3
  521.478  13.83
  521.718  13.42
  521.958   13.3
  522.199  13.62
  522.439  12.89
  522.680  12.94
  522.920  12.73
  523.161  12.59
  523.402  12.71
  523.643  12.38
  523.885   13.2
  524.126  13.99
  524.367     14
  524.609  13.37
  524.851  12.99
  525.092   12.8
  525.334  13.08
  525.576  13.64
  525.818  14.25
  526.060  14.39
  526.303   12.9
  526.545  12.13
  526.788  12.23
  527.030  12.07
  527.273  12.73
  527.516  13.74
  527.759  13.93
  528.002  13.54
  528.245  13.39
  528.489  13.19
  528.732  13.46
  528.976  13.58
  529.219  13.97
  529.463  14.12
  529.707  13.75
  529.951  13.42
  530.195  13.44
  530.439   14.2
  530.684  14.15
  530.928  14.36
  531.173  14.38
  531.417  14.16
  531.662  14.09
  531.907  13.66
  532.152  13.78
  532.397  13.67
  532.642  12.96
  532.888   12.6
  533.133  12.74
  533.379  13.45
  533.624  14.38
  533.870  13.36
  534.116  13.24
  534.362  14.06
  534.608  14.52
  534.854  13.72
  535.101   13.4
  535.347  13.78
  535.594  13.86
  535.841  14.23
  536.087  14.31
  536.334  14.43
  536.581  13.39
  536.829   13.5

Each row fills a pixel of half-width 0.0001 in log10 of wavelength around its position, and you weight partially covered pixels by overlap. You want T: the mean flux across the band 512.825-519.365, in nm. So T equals 13.1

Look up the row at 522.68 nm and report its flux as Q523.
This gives 12.94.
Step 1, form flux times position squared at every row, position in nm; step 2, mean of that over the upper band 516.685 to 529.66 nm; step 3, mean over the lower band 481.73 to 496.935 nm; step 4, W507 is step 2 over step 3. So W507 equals 1.08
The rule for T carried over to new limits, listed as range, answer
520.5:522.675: 13.1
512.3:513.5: 13.4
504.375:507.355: 13.6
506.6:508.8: 13.2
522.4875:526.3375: 13.2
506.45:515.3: 13.6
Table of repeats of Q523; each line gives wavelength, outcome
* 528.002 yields 13.54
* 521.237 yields 13.3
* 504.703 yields 13.86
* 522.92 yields 12.73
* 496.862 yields 13.46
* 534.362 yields 14.06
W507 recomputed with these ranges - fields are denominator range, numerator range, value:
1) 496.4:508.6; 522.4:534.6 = 1.09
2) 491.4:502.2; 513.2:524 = 1.04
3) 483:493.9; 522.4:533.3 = 1.13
